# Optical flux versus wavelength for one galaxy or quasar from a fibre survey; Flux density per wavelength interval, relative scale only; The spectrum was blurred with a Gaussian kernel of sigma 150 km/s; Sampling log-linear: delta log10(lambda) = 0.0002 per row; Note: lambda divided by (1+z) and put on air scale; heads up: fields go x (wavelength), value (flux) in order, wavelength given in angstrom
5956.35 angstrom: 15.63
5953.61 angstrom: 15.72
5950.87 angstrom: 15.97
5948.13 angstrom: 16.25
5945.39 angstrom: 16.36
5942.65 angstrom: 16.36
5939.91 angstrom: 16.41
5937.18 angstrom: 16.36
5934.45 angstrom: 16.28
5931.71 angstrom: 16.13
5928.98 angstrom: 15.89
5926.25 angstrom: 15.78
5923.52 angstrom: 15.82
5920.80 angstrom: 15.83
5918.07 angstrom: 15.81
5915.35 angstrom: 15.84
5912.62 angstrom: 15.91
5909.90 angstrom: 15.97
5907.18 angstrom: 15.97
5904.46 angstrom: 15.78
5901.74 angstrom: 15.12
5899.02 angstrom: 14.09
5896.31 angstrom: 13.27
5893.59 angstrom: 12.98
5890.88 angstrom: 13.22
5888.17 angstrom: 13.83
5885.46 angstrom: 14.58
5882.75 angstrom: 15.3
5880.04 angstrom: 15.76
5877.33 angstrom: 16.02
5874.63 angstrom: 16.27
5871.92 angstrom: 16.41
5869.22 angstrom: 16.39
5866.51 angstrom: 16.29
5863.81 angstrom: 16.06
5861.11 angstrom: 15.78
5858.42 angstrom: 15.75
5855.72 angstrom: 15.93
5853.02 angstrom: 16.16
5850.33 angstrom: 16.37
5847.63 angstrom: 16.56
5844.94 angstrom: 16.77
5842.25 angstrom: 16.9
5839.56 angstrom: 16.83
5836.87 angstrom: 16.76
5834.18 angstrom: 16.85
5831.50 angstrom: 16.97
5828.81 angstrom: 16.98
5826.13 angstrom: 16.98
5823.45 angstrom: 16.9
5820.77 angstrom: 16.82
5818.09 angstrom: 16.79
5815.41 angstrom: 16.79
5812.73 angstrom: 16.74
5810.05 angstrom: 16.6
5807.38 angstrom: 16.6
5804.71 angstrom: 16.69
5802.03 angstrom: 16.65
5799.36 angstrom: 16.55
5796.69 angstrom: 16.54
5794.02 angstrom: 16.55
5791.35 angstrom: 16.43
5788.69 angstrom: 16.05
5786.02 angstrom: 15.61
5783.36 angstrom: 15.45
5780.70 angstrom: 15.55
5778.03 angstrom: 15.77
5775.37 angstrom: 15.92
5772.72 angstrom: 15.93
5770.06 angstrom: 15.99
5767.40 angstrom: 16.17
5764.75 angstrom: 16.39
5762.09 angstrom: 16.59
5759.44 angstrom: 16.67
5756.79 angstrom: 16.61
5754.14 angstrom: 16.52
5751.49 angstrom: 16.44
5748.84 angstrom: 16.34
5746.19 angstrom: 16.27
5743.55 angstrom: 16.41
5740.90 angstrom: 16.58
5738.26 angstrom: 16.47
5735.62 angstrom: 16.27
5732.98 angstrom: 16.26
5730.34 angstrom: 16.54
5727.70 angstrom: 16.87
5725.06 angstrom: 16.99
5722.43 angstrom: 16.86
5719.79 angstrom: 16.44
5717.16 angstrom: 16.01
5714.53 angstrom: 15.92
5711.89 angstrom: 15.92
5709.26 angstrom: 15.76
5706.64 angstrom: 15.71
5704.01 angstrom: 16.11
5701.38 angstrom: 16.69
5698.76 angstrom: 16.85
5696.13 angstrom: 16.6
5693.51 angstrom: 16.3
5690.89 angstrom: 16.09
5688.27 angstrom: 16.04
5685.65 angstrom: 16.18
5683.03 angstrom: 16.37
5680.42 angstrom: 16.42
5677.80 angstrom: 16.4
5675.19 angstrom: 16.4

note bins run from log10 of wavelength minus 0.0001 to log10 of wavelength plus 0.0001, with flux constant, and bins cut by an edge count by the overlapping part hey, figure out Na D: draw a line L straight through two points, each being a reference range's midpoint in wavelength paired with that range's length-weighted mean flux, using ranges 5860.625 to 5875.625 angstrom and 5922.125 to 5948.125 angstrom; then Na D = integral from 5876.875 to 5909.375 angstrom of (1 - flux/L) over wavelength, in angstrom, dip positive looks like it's 3.1 angstrom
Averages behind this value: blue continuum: 16.2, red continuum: 16.2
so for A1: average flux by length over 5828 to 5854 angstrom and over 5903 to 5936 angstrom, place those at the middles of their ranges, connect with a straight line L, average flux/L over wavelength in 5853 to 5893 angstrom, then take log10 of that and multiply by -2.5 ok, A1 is 0.060 mag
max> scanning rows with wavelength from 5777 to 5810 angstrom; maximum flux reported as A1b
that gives 16.69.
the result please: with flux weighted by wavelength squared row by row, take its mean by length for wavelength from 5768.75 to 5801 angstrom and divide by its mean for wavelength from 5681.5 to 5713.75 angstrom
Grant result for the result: 1.0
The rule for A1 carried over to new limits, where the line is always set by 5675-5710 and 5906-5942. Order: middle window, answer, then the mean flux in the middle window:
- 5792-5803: -0.026 mag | 16.6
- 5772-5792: 0.024 mag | 15.8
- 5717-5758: -0.018 mag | 16.5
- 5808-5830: -0.045 mag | 16.8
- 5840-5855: -0.029 mag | 16.5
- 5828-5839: -0.050 mag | 16.9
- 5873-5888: 0.041 mag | 15.5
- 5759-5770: -0.012 mag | 16.4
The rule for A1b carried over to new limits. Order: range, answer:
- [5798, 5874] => 16.98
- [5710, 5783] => 16.99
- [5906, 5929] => 15.97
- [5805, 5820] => 16.79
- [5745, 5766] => 16.67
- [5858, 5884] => 16.41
